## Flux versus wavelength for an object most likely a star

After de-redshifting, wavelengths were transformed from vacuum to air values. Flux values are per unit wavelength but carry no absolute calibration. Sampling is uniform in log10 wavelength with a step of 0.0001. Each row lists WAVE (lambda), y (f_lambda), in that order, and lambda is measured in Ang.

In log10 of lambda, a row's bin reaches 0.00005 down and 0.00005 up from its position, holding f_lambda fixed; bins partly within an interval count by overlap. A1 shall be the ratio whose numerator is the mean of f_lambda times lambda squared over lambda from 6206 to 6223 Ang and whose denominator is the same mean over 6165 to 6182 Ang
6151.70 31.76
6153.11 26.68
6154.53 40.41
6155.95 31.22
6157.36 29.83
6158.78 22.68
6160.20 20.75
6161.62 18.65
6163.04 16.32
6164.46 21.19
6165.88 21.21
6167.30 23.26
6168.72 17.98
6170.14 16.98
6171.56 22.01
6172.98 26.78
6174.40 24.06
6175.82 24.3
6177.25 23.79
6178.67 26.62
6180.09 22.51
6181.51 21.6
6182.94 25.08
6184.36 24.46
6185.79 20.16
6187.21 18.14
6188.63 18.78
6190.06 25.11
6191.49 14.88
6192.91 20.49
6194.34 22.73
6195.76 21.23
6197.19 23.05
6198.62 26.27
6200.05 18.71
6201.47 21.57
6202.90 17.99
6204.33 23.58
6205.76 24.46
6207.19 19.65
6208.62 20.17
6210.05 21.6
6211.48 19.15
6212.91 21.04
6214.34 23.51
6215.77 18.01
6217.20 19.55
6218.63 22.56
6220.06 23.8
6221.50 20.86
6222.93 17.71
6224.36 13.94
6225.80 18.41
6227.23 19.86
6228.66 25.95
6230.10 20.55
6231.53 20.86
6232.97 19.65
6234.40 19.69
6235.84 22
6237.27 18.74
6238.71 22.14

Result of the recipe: 0.93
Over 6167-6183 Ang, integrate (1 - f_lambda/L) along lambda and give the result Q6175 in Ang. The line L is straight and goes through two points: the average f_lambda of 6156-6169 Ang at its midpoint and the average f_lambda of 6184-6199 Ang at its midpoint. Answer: -0.9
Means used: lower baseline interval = 21.9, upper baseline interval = 21.2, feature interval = 22.8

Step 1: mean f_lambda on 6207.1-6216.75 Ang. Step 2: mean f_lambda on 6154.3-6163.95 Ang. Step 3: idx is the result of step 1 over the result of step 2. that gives 0.8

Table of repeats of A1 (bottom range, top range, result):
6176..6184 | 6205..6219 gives 0.88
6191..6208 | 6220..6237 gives 0.95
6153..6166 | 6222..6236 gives 0.81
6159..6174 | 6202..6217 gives 1.02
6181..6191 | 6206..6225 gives 0.94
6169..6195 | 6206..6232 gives 0.94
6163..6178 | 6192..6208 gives 1.00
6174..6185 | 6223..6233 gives 0.83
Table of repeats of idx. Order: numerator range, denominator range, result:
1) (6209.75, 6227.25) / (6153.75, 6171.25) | 0.86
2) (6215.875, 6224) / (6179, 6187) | 0.90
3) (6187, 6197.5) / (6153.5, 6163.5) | 0.79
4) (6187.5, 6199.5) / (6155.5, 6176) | 0.96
